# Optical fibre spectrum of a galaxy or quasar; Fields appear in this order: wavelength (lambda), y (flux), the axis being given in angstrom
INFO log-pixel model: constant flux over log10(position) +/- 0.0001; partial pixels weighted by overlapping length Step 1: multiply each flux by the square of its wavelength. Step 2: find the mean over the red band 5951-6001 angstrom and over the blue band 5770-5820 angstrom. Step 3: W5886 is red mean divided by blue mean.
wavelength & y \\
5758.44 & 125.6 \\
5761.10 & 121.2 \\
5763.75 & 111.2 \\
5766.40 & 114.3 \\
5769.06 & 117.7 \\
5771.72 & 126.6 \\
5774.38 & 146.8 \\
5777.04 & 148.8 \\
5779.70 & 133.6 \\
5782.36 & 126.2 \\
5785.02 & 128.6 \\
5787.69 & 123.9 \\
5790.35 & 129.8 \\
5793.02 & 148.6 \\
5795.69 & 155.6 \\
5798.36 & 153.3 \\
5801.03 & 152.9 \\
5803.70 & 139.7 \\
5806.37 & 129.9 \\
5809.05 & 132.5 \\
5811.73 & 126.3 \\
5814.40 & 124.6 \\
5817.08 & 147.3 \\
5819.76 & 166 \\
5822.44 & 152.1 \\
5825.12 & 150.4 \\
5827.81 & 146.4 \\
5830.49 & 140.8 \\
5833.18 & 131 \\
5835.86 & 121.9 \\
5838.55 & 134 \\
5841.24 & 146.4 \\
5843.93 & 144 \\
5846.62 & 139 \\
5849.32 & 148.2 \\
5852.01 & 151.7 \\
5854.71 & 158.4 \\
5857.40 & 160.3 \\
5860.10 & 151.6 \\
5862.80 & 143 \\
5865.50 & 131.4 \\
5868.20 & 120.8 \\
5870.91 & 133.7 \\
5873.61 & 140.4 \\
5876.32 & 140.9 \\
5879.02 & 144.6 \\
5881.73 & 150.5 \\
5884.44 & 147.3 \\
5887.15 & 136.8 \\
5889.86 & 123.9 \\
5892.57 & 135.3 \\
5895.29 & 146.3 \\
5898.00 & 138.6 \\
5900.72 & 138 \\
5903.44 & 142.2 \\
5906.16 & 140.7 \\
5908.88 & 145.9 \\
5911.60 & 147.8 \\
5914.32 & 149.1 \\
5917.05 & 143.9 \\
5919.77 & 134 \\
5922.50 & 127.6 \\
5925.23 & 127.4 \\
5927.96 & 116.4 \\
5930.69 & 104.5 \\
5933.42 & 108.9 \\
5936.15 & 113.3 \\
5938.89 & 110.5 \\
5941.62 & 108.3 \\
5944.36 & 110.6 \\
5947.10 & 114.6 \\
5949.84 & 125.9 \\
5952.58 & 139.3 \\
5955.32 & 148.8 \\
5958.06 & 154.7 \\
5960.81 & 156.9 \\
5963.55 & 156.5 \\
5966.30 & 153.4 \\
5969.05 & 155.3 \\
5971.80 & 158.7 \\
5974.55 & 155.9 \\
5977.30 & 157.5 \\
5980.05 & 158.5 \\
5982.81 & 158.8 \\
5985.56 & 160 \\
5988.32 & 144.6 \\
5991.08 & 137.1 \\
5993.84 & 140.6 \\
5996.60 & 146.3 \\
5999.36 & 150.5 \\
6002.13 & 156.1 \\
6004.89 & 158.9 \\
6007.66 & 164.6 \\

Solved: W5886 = 1.2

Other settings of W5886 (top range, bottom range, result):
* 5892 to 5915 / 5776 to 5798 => 1.08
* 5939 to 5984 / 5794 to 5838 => 1.06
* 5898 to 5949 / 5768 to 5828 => 0.95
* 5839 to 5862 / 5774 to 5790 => 1.14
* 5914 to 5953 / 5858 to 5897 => 0.89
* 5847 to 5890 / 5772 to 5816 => 1.07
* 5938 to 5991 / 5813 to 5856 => 1.05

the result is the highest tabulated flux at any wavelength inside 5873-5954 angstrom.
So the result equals 150.5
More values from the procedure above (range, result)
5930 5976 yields 158.7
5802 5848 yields 166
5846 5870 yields 160.3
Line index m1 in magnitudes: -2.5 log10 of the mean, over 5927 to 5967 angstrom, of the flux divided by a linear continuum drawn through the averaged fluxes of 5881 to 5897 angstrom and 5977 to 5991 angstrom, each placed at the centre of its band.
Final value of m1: 0.16 mag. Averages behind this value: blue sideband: 140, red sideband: 154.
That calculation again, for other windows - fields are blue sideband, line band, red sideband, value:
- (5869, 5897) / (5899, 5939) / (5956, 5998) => 0.109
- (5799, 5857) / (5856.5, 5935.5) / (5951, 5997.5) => 0.078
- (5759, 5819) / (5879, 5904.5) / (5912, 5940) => -0.108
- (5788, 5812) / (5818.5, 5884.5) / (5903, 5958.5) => -0.059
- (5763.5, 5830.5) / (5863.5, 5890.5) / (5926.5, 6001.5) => 0.007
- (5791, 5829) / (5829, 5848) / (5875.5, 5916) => 0.052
